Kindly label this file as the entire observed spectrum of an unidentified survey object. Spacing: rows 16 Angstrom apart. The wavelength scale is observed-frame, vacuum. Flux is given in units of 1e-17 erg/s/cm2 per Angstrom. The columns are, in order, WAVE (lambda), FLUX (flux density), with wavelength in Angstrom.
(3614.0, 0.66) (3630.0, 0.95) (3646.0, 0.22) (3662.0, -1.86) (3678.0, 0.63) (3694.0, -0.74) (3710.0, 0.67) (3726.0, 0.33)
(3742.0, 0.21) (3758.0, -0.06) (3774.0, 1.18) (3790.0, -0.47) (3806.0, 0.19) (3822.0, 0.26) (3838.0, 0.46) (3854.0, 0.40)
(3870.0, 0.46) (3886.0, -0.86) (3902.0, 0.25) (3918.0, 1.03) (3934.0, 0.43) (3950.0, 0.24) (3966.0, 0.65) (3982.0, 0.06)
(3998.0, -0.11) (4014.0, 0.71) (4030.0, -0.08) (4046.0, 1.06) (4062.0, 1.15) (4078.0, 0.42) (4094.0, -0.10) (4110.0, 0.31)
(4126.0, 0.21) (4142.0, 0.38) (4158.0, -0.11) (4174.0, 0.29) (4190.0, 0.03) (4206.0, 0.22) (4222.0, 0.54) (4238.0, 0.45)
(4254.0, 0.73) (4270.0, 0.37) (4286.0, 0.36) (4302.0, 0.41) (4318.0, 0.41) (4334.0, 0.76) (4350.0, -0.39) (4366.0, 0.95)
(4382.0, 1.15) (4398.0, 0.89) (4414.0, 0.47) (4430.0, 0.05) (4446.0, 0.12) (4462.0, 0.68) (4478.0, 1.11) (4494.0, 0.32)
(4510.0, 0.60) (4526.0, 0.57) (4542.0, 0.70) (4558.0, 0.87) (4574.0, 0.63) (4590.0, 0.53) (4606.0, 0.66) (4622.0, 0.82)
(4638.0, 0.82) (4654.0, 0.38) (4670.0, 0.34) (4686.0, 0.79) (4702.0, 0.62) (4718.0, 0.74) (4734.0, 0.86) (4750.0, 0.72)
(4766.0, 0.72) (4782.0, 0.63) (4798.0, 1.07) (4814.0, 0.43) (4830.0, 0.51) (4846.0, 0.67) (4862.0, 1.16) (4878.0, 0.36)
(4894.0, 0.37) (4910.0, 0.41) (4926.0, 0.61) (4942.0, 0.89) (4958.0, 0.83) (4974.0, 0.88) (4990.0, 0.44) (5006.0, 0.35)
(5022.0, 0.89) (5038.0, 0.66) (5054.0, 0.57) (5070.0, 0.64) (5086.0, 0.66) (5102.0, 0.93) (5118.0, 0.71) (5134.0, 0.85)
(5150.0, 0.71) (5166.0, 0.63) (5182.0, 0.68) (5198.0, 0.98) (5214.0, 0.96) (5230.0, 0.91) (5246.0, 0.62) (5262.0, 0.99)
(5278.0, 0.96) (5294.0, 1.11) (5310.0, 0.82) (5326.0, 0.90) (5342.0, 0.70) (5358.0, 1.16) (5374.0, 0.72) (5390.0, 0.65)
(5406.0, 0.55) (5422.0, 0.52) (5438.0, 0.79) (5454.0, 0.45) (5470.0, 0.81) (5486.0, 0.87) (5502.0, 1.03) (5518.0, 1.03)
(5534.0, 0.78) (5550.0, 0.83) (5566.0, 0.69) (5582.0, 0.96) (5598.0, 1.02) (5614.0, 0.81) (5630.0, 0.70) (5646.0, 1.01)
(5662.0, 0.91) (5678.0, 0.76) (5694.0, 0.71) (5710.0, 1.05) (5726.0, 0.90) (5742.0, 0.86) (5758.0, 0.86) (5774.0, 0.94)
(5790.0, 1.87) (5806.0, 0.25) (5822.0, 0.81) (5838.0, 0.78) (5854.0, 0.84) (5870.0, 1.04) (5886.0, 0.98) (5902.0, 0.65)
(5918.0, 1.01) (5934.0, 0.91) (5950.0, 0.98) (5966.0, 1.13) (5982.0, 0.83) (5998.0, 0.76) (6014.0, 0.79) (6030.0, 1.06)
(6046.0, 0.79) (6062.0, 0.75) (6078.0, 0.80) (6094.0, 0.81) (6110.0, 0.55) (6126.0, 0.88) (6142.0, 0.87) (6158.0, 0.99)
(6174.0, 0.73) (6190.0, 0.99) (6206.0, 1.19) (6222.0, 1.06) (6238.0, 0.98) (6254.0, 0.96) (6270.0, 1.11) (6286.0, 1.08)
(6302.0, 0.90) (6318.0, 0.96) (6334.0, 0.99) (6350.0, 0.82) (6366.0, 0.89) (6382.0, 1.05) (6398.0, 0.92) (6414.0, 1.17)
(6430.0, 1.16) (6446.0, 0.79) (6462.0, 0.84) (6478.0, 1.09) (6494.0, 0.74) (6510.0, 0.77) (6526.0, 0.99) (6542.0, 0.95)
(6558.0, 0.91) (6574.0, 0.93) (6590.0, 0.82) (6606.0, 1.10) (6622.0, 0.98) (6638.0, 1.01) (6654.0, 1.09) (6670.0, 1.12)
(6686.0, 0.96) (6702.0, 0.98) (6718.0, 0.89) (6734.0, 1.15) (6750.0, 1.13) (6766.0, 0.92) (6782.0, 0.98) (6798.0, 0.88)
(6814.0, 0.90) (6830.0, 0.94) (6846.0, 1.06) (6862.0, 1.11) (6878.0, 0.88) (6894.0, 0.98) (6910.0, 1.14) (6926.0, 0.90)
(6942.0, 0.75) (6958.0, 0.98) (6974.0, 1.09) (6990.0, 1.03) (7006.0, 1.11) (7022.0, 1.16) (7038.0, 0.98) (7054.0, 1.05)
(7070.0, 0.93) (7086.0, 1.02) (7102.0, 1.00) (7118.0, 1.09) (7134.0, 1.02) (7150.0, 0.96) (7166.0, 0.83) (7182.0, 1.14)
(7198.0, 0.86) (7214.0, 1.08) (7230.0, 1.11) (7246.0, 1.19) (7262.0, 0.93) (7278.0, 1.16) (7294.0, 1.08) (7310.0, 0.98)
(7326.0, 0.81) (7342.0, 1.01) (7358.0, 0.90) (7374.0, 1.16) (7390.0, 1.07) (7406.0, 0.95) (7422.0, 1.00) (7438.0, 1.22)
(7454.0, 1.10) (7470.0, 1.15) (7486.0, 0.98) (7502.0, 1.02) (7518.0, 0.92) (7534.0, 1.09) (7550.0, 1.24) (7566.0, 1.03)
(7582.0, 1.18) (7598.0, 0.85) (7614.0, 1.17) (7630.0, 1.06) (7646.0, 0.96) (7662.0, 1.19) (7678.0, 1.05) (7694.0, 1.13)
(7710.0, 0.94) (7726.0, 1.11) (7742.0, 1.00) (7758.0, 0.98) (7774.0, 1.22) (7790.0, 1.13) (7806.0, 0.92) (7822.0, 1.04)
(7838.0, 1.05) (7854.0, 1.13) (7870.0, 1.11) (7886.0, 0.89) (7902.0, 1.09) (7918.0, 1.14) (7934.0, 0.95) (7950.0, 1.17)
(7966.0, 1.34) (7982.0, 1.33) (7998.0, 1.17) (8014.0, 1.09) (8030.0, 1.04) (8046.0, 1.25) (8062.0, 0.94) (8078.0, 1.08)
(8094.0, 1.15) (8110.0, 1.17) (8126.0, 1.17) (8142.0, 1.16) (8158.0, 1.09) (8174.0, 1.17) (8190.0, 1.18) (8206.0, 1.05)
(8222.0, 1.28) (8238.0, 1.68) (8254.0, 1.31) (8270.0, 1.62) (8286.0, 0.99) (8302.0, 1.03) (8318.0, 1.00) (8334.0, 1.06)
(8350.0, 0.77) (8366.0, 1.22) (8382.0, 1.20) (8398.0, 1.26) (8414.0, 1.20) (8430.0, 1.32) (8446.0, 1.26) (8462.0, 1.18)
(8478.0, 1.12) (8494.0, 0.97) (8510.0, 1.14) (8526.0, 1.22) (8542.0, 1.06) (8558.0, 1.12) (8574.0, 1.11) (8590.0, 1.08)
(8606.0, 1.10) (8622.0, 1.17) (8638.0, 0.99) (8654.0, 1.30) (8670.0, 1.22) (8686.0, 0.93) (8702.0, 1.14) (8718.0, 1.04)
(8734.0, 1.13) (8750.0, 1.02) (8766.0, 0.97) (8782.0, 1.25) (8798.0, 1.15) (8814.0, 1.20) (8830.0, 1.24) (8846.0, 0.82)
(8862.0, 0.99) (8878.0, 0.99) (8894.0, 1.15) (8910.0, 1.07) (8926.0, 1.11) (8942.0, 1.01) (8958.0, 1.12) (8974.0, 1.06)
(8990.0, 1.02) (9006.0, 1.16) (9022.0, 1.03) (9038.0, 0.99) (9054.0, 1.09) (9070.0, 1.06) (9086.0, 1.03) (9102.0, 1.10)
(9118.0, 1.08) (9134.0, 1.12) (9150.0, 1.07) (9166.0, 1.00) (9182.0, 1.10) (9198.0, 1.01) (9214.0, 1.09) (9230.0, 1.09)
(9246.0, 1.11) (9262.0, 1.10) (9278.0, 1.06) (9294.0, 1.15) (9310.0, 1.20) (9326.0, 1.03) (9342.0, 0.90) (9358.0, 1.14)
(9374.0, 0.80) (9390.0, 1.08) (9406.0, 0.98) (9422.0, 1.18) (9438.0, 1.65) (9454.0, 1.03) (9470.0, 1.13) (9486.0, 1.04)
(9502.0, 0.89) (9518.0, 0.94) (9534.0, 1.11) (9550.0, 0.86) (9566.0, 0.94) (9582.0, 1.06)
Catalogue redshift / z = 0.256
